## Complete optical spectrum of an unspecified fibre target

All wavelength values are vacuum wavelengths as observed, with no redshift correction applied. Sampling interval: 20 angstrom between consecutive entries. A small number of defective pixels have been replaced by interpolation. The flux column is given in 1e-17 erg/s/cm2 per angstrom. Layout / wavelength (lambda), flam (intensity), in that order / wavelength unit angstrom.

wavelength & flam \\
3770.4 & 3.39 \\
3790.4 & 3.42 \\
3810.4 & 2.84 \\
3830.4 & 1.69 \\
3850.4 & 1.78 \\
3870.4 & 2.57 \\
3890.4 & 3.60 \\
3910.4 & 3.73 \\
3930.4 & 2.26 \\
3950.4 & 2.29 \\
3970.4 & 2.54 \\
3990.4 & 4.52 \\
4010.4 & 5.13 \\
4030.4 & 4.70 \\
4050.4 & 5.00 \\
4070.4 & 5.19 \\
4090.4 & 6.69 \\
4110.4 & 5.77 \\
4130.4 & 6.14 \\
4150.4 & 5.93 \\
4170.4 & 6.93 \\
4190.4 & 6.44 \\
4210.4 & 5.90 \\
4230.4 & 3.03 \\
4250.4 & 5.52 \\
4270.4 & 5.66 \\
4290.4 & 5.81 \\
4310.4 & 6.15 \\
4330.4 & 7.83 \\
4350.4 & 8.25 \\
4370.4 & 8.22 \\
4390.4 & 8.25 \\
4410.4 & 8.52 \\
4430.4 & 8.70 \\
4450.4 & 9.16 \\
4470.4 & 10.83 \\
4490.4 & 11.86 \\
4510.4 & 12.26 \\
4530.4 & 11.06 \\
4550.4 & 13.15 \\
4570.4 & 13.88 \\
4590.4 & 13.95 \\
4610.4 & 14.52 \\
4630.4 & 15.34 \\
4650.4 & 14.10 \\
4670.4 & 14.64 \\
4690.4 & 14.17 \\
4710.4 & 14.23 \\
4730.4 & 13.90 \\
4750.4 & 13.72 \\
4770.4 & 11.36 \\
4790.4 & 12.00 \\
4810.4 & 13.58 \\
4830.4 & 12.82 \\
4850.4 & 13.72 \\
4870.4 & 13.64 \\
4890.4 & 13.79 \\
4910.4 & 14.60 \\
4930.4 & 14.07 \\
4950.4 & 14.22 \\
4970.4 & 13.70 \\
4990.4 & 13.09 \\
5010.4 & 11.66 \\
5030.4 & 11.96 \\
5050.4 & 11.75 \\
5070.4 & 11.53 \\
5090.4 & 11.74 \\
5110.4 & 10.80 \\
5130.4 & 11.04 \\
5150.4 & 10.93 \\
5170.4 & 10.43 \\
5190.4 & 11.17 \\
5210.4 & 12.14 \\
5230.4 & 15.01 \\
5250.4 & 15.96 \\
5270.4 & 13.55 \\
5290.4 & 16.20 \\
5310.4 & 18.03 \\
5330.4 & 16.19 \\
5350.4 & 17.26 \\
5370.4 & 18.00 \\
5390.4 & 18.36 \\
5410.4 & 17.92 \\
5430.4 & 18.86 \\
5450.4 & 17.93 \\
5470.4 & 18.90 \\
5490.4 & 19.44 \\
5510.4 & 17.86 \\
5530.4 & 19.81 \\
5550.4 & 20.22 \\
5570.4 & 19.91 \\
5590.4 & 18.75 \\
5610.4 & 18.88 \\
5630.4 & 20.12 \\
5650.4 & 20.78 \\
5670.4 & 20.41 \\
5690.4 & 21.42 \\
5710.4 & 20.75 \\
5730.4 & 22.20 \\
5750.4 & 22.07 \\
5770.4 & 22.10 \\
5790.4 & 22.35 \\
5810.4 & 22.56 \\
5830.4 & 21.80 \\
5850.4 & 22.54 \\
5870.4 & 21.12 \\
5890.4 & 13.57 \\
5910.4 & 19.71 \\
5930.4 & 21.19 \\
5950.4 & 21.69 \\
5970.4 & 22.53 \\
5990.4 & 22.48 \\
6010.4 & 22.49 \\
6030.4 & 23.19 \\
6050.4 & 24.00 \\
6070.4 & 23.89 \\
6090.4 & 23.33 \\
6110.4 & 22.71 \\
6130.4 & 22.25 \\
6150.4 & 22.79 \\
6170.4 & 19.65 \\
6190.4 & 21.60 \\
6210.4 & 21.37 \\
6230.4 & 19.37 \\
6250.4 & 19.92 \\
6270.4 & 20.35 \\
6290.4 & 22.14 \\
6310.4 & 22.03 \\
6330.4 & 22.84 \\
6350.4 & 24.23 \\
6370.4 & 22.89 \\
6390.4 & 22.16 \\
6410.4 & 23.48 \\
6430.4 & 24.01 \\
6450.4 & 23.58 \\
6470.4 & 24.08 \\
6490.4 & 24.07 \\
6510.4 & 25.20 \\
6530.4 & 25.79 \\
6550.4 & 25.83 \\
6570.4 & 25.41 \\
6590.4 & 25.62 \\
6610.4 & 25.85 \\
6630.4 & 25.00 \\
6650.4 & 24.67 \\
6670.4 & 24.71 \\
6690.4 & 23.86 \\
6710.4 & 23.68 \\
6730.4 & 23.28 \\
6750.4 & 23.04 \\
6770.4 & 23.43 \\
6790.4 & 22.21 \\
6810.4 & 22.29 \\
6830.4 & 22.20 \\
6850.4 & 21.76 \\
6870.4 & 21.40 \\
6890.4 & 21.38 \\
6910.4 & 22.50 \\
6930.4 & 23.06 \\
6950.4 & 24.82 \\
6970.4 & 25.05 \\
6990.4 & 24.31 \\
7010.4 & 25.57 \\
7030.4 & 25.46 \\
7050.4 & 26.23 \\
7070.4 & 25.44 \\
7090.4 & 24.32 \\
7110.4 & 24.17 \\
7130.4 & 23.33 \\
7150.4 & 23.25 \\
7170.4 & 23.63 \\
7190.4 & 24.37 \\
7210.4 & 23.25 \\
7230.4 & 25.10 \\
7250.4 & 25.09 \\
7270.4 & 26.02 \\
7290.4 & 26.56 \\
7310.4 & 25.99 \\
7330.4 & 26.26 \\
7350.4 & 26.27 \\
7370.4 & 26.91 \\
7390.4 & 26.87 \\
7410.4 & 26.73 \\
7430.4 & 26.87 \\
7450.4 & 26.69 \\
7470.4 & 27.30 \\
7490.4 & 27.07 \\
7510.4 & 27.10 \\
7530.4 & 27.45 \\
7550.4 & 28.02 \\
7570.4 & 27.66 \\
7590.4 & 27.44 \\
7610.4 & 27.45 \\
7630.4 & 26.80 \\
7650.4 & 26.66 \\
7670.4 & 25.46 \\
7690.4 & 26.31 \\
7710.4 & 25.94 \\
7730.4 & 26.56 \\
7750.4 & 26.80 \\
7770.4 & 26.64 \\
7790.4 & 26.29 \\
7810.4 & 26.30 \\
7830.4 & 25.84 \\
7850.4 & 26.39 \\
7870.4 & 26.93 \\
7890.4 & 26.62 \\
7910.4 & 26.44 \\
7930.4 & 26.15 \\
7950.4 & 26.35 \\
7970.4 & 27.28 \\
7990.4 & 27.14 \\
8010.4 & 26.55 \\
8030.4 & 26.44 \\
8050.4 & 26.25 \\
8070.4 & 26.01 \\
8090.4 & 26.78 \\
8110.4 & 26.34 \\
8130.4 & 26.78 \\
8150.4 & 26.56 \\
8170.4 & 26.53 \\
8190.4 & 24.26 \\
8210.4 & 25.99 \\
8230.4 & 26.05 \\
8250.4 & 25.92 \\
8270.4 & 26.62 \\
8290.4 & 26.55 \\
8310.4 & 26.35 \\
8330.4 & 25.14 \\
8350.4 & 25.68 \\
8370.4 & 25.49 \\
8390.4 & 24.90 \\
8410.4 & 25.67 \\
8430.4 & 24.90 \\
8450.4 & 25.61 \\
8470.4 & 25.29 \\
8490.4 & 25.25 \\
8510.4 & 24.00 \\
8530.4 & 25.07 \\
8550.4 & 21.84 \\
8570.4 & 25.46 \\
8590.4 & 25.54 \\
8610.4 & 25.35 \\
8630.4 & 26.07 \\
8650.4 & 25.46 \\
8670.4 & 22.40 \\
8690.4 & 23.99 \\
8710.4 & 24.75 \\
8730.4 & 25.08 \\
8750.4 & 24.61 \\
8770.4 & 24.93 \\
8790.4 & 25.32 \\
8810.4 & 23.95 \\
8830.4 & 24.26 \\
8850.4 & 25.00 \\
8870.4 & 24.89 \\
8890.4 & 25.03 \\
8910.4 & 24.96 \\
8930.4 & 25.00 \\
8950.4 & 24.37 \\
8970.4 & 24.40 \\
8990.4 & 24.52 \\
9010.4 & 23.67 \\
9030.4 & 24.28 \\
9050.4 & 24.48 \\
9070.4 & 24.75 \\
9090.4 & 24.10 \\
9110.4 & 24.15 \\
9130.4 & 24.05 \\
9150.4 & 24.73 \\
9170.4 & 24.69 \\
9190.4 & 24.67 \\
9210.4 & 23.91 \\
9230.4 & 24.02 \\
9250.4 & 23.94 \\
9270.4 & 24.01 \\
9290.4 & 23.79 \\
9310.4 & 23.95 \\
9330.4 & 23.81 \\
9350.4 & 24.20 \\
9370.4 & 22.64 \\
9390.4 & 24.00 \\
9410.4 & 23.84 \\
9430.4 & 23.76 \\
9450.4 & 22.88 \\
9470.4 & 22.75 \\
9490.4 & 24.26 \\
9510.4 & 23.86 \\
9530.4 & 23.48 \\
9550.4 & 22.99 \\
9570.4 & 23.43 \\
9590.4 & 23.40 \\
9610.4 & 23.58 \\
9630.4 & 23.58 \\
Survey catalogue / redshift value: 0.000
